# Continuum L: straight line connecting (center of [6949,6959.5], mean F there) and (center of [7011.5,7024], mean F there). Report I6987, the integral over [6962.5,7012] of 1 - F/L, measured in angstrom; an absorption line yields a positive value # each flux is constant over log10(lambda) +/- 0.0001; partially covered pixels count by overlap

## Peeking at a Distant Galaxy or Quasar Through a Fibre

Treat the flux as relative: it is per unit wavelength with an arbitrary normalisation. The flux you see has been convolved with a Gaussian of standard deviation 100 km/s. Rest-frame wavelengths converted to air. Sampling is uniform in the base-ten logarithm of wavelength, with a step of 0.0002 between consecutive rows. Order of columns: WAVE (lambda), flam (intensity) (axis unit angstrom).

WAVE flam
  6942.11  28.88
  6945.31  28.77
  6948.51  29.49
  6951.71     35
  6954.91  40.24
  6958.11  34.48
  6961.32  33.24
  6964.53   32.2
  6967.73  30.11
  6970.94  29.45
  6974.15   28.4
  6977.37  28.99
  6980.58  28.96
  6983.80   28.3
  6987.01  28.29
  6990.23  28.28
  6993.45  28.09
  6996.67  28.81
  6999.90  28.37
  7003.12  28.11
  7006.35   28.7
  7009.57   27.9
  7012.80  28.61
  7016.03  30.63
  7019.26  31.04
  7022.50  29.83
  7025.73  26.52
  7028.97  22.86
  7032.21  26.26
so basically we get 5.94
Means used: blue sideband 35.9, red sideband 30.1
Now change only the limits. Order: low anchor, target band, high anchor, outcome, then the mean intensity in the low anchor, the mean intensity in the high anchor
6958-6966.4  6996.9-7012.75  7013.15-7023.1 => 1.3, 33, 30.3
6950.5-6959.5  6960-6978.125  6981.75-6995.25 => 1.5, 36.7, 28.3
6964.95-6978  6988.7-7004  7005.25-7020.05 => 0.6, 29.5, 29.3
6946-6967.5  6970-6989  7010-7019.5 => 2.0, 33.6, 29.7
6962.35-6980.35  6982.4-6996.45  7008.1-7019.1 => 0.6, 29.9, 29.3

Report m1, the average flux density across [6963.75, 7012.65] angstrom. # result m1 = 28.8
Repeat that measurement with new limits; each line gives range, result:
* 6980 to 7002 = 28.4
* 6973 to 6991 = 28.5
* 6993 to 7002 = 28.4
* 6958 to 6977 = 30.9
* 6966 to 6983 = 29.2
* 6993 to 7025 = 29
